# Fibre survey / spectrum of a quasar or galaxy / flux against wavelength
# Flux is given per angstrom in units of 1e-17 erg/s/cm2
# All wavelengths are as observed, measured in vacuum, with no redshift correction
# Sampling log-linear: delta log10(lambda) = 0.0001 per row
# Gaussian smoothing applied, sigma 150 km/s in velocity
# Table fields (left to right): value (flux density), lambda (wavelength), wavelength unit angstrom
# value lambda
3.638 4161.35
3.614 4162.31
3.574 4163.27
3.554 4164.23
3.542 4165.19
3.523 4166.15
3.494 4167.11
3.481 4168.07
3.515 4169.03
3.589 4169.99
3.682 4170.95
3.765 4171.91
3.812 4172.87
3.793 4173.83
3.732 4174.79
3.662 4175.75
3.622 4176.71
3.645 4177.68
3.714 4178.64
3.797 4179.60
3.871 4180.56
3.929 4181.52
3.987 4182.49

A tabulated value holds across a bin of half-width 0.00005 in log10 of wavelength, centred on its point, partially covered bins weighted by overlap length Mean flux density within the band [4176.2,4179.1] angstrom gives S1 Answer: 3.65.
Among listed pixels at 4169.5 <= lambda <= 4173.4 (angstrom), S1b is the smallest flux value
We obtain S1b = 3.589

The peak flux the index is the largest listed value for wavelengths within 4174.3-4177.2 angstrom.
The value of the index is 3.732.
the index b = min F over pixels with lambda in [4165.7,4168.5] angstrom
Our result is 3.481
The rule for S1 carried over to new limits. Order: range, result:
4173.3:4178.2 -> 3.69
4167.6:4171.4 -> 3.57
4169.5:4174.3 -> 3.73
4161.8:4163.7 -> 3.59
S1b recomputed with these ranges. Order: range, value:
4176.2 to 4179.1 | 3.622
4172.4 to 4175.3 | 3.732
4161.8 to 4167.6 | 3.494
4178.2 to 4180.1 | 3.714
